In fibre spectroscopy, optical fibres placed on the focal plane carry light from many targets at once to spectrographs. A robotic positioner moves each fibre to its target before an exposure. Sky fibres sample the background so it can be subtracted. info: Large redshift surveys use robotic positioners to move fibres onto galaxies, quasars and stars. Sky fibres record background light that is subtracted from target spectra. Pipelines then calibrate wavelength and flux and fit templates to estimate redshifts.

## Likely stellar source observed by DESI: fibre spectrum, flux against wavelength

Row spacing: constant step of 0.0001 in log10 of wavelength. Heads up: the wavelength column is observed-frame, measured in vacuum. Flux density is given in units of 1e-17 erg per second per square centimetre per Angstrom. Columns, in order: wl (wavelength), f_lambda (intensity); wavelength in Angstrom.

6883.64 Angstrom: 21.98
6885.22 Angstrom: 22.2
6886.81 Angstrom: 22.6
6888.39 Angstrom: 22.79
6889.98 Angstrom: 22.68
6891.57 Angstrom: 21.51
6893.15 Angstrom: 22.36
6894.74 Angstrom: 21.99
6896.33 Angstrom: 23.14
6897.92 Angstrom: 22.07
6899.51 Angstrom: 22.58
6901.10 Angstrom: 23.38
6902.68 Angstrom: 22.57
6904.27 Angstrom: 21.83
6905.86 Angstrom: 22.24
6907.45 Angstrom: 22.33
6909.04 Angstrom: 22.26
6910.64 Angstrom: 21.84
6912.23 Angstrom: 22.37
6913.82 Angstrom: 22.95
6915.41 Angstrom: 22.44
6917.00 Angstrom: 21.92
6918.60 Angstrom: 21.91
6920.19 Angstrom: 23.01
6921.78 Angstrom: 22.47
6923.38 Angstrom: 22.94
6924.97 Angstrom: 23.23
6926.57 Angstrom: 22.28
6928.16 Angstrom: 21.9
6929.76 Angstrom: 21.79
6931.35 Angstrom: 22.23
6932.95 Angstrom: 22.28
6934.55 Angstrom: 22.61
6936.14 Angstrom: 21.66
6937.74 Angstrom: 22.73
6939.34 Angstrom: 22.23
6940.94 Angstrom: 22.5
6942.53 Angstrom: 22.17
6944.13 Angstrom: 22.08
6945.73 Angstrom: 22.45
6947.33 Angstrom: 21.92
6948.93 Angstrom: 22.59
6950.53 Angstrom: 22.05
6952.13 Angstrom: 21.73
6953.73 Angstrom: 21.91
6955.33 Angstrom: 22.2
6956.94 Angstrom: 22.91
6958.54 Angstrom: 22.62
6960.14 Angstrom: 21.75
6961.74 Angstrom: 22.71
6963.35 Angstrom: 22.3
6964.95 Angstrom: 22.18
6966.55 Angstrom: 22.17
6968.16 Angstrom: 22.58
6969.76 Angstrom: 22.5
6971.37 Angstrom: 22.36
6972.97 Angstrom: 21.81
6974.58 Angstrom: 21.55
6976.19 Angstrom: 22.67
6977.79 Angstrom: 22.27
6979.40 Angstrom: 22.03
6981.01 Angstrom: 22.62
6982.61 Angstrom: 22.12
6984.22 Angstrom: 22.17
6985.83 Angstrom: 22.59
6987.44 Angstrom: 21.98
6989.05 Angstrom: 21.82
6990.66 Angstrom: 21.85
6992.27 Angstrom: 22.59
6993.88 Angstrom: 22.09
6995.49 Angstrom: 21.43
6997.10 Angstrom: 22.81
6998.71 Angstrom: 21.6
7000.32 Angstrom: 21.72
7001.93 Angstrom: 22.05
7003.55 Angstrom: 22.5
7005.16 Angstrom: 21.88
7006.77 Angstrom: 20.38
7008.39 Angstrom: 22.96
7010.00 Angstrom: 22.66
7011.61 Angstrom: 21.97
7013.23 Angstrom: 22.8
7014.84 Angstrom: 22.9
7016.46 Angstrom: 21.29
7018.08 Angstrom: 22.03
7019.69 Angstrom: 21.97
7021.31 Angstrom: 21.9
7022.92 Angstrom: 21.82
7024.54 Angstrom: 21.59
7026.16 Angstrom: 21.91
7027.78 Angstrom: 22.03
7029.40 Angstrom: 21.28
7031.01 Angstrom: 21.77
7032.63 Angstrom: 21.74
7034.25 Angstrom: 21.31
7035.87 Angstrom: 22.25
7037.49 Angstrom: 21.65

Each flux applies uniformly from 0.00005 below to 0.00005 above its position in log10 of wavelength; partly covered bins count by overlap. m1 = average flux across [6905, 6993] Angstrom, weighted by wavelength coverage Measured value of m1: 22.3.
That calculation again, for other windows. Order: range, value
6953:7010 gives 22.2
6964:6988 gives 22.2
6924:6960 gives 22.3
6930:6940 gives 22.3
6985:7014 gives 22.1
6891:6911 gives 22.3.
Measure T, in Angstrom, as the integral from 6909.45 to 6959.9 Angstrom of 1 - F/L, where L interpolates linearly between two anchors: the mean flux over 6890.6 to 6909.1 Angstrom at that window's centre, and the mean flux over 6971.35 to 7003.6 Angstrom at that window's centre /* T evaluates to -0.11 Angstrom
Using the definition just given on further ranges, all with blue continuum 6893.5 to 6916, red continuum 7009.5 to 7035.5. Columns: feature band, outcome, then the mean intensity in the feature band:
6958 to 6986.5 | -0.2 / 22.3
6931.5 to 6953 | 0.0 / 22.2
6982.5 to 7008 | 0.1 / 22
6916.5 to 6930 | 0.0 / 22.4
